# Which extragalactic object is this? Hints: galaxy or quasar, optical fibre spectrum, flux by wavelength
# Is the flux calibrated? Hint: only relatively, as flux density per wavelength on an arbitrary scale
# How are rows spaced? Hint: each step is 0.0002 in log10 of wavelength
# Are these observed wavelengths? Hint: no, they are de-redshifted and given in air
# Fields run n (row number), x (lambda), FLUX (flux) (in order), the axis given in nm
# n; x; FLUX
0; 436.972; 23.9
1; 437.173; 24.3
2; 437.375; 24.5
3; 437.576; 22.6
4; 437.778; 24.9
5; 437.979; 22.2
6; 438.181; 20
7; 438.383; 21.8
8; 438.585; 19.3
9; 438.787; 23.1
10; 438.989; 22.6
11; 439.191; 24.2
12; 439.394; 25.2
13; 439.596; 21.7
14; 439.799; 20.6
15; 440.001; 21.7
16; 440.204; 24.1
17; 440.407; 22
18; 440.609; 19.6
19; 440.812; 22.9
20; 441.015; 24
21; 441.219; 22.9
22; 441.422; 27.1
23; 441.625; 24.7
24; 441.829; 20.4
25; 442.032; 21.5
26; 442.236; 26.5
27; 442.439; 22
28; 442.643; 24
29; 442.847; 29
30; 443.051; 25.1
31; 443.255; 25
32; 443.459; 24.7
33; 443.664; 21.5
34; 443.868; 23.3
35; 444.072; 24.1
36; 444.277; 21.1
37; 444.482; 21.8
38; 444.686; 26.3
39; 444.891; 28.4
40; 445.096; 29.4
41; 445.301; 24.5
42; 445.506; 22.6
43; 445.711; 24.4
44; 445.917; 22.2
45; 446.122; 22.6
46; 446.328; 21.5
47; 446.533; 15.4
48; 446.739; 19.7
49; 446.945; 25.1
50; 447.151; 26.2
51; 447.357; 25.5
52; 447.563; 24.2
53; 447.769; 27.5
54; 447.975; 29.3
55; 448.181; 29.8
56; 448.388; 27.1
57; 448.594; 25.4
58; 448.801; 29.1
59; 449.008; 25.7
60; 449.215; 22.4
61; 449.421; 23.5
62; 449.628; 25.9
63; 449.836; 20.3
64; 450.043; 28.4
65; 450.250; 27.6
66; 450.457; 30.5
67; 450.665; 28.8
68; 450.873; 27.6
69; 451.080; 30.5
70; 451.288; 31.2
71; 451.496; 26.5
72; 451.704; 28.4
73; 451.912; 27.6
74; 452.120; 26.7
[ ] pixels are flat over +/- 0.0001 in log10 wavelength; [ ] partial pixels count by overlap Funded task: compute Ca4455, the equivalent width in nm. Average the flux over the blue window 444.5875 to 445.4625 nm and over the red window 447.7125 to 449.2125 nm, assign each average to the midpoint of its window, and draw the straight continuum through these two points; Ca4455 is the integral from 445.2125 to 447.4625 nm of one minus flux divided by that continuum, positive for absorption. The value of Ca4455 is 0.36 nm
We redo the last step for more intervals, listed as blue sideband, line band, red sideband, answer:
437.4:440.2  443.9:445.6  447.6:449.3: 0.03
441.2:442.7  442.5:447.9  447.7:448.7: 0.36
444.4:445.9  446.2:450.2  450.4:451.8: 0.34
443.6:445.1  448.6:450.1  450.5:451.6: 0.15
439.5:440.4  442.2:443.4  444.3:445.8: -0.07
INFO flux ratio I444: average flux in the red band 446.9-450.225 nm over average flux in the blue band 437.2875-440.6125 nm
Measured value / 1.2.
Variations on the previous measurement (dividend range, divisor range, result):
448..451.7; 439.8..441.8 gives 1.18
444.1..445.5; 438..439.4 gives 1.13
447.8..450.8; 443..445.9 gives 1.10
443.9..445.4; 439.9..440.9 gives 1.13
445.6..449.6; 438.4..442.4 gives 1.08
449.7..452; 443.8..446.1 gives 1.15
